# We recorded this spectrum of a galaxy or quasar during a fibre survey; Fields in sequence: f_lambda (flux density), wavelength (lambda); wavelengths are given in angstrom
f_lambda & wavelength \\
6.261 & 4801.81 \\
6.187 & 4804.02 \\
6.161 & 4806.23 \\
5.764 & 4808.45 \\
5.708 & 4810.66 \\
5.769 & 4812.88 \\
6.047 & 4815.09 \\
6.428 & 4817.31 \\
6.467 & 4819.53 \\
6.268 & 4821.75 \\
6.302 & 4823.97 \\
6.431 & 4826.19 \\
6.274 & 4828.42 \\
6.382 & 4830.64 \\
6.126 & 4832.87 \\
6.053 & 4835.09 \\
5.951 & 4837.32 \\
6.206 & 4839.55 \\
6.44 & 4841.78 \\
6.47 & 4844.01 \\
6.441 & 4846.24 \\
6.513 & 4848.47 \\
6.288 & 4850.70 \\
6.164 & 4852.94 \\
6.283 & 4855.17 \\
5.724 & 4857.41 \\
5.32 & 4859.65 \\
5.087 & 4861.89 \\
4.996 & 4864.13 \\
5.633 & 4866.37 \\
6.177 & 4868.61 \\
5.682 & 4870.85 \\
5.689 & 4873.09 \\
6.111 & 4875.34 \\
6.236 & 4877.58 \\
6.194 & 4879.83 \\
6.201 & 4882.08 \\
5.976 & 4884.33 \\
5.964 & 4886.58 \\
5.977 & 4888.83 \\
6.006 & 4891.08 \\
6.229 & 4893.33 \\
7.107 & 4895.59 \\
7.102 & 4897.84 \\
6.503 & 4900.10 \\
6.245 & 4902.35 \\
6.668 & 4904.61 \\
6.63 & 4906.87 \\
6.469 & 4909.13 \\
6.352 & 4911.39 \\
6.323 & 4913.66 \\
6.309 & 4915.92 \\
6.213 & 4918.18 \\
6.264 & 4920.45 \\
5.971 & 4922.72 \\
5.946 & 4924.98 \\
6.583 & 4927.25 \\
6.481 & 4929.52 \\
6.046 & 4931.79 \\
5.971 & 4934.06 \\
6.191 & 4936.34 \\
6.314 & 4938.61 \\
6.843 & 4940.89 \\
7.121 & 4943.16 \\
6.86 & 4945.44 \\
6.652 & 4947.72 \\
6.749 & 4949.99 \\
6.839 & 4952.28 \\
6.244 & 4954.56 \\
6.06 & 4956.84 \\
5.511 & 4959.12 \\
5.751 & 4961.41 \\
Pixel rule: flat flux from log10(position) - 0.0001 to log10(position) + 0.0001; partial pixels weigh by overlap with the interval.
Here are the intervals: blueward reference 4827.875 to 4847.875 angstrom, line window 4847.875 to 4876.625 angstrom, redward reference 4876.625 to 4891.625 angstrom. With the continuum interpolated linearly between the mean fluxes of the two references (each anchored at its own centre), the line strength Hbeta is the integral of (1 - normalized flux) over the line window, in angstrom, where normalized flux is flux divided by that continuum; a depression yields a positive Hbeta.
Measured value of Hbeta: 1.7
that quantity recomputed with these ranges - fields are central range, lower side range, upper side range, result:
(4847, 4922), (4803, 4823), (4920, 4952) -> 1.84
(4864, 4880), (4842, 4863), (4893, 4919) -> 0.91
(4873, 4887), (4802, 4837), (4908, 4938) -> 0.27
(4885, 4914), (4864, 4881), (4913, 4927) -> -1.72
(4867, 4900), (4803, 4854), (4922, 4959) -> 0.62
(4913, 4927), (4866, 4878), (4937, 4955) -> 0.52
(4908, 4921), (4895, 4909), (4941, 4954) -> 0.76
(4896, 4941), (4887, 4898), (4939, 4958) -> 1.00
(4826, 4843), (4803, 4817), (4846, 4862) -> -0.67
